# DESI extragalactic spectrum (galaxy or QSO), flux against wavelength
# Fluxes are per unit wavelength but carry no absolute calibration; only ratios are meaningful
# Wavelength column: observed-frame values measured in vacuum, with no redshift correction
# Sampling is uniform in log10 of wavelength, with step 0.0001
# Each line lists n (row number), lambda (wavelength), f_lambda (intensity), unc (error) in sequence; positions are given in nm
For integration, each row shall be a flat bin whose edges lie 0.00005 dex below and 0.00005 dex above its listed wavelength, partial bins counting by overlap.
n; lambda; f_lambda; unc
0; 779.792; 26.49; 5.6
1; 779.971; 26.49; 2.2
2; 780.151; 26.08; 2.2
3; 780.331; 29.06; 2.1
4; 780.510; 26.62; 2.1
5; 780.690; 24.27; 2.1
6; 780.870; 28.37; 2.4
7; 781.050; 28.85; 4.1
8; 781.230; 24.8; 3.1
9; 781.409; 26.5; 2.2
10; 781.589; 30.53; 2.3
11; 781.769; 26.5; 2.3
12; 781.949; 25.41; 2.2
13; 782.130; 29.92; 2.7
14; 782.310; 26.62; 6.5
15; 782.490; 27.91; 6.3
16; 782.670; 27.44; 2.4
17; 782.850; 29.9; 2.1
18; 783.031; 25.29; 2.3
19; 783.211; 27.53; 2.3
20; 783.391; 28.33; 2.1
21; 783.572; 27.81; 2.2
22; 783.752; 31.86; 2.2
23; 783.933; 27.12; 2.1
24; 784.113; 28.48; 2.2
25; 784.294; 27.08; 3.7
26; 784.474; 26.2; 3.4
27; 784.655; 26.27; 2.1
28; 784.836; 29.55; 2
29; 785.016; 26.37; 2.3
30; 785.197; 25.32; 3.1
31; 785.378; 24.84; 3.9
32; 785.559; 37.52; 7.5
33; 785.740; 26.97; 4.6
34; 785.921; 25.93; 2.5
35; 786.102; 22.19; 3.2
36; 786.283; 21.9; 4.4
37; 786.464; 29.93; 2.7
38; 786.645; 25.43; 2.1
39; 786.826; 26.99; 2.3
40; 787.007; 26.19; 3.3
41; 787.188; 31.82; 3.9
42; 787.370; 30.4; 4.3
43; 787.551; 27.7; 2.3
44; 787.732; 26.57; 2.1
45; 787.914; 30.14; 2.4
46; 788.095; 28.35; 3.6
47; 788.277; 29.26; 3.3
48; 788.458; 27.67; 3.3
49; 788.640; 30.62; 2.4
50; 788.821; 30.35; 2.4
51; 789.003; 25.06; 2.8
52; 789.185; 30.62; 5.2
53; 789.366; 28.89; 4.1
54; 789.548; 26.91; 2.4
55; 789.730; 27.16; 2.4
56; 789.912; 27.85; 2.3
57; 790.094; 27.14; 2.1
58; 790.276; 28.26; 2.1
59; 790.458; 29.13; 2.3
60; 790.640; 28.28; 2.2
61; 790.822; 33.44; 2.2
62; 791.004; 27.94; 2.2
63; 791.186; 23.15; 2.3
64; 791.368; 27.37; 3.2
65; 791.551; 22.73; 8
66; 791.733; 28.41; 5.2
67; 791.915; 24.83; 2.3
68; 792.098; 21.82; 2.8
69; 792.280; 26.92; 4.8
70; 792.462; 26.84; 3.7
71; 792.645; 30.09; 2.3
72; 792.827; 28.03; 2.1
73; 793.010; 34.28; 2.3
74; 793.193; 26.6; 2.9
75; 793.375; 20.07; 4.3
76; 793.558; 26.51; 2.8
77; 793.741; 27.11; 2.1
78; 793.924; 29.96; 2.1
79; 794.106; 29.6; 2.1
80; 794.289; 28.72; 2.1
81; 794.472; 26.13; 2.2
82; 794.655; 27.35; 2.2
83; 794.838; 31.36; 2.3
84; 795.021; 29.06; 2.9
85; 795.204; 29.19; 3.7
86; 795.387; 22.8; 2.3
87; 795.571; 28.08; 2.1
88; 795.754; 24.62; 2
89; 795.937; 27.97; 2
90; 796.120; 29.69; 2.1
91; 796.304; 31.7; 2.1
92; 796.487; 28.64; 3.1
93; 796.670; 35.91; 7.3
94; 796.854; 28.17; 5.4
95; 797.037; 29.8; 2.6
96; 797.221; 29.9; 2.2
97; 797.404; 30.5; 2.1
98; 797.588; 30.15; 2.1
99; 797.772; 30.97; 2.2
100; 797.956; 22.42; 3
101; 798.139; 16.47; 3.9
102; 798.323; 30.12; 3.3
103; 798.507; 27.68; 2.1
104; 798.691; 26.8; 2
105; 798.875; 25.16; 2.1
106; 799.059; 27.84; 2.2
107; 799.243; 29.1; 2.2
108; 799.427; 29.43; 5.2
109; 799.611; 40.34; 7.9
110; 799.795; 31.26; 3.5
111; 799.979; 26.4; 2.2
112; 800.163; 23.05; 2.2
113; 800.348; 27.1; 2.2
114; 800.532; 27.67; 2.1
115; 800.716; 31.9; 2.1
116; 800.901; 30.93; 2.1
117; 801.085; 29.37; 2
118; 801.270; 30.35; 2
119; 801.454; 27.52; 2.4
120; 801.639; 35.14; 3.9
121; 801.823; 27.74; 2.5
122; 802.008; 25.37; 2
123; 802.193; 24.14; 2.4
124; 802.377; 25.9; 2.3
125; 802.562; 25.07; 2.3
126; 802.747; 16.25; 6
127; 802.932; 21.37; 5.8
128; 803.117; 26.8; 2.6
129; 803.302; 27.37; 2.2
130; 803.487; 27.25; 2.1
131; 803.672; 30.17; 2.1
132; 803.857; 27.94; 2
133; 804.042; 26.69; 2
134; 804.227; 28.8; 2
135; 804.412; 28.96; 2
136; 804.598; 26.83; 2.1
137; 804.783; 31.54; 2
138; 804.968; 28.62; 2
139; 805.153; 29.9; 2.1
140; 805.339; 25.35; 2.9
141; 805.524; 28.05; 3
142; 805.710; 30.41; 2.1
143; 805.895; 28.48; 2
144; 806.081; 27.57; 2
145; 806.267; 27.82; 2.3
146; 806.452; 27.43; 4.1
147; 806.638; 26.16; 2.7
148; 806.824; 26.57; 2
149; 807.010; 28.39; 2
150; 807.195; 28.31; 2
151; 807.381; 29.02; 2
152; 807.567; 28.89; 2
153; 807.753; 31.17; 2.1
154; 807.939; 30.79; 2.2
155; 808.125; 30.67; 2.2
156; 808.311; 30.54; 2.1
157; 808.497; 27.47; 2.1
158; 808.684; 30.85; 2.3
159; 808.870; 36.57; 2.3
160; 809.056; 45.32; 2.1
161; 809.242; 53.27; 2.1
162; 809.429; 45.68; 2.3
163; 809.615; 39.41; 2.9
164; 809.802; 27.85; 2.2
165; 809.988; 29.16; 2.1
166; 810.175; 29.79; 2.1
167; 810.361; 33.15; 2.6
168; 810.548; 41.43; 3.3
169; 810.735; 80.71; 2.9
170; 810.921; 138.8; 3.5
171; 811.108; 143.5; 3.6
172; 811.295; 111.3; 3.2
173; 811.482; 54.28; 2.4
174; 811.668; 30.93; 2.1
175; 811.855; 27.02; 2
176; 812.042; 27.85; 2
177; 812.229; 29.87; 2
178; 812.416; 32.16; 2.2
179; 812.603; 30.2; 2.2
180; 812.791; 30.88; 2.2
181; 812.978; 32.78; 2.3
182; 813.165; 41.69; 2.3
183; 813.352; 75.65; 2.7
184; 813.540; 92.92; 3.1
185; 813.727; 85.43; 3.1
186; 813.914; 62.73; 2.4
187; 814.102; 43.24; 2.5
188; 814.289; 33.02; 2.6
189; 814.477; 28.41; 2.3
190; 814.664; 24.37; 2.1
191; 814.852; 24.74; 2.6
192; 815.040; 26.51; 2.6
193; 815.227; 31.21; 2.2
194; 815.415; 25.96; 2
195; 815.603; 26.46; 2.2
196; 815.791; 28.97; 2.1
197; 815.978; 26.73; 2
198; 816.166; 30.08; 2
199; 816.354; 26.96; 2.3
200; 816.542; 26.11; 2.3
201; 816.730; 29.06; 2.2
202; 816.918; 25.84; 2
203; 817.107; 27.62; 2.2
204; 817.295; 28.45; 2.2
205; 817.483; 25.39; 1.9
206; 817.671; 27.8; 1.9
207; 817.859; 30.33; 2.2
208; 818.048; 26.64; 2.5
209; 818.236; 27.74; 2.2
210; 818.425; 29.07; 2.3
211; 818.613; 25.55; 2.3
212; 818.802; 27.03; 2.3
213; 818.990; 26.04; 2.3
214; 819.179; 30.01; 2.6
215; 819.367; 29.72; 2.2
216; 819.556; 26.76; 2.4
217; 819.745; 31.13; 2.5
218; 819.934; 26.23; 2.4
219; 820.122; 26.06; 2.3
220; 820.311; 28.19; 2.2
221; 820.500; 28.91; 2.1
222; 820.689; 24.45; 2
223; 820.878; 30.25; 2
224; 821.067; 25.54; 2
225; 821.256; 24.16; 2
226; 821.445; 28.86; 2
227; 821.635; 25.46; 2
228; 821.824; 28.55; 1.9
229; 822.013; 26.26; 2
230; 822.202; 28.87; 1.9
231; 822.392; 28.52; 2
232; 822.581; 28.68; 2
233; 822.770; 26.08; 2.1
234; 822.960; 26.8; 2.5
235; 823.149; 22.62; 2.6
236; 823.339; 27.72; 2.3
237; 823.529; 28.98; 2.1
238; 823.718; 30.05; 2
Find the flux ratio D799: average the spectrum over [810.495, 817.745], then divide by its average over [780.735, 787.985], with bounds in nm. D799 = 1.62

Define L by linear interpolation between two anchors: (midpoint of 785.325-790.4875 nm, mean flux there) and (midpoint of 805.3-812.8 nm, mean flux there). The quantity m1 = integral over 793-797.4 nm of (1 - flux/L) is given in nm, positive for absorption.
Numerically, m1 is 0.547 nm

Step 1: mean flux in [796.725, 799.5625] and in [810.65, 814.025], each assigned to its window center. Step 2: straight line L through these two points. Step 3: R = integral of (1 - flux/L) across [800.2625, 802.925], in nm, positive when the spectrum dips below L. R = 0.65 nm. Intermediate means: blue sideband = 27.9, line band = 27.3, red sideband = 62.6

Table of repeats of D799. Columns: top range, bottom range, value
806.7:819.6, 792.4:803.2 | 1.39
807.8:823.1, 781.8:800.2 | 1.32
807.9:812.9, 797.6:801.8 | 1.65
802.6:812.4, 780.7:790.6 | 1.35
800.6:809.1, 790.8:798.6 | 1.03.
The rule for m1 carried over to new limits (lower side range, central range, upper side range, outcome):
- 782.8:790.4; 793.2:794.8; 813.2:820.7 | 0.12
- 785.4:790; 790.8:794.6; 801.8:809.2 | 0.15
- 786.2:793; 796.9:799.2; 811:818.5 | 0.32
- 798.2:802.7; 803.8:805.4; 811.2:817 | 0.17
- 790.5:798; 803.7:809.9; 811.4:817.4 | 0.44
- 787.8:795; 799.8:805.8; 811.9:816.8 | 0.92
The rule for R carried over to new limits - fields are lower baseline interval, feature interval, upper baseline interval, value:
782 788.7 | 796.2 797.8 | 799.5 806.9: -0.16 nm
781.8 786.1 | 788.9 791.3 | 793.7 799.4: -0.01 nm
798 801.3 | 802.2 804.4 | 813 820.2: 0.27 nm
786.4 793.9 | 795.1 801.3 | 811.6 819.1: 0.24 nm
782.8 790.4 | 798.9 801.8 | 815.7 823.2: -0.21 nm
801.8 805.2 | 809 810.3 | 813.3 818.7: -0.32 nm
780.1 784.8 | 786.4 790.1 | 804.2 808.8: -0.07 nm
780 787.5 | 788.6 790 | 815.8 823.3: -0.05 nm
